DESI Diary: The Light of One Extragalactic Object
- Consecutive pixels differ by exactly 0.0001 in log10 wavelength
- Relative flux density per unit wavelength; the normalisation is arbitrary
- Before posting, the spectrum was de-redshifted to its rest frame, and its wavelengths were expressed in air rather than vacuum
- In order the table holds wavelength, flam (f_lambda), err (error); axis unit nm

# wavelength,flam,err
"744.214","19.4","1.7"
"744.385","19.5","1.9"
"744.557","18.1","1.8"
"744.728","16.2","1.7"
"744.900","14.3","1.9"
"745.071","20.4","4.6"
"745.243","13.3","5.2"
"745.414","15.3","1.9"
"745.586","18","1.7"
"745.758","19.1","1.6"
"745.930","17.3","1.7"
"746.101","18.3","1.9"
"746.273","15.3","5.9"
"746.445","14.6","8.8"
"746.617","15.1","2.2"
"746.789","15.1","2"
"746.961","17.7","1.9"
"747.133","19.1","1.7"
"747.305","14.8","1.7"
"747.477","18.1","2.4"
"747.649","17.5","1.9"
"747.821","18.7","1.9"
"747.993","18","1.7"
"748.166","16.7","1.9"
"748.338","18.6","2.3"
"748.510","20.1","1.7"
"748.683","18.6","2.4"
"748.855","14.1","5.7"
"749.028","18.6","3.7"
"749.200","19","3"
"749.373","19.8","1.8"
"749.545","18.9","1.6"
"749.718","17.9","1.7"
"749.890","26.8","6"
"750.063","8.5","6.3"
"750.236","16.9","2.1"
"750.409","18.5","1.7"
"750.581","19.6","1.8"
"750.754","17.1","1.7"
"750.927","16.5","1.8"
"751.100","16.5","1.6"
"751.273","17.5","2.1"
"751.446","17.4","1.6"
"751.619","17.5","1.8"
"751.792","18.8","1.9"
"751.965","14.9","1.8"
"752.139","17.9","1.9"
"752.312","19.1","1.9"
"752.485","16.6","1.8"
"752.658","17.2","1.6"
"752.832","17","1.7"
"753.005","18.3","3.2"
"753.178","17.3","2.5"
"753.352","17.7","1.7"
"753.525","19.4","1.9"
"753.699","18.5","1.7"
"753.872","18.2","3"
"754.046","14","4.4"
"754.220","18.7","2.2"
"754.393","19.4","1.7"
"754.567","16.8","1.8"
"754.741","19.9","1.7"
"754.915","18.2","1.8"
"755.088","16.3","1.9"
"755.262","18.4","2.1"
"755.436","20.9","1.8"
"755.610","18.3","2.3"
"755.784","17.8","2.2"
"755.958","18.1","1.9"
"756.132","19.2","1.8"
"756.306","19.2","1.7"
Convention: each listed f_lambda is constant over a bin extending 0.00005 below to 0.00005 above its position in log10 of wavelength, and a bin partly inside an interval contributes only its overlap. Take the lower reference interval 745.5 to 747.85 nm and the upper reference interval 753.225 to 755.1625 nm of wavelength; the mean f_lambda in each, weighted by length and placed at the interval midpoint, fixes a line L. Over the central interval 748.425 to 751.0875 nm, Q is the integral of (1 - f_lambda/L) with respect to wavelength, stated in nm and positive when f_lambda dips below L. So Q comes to -0.10 nm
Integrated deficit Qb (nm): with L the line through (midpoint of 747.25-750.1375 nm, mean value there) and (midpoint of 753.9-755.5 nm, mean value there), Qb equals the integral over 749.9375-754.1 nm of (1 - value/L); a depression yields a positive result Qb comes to 0.18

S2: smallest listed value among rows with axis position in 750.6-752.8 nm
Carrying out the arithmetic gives 14.9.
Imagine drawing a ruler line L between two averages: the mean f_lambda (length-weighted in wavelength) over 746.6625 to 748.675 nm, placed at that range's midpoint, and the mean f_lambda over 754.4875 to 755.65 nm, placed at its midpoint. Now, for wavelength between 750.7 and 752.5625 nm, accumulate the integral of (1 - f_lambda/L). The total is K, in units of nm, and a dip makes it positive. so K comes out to 0.08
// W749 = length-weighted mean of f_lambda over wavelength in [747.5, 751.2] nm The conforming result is 17.9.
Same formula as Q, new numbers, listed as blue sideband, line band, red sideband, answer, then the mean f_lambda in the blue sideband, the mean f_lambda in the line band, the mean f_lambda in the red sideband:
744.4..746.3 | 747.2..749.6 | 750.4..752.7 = -0.10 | 17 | 18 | 17.5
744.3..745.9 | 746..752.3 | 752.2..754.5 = -0.01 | 17.1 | 17.5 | 17.8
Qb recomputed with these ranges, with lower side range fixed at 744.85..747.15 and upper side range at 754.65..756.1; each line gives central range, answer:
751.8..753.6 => 0.039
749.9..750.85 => 0.028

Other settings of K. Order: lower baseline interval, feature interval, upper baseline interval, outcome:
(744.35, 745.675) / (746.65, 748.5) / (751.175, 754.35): -0.05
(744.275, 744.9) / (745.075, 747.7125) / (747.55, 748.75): 0.18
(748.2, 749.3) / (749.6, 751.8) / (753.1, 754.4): 0.04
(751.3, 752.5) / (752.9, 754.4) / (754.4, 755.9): 0.01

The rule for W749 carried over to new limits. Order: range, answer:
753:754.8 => 18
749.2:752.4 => 17.8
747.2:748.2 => 17.4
